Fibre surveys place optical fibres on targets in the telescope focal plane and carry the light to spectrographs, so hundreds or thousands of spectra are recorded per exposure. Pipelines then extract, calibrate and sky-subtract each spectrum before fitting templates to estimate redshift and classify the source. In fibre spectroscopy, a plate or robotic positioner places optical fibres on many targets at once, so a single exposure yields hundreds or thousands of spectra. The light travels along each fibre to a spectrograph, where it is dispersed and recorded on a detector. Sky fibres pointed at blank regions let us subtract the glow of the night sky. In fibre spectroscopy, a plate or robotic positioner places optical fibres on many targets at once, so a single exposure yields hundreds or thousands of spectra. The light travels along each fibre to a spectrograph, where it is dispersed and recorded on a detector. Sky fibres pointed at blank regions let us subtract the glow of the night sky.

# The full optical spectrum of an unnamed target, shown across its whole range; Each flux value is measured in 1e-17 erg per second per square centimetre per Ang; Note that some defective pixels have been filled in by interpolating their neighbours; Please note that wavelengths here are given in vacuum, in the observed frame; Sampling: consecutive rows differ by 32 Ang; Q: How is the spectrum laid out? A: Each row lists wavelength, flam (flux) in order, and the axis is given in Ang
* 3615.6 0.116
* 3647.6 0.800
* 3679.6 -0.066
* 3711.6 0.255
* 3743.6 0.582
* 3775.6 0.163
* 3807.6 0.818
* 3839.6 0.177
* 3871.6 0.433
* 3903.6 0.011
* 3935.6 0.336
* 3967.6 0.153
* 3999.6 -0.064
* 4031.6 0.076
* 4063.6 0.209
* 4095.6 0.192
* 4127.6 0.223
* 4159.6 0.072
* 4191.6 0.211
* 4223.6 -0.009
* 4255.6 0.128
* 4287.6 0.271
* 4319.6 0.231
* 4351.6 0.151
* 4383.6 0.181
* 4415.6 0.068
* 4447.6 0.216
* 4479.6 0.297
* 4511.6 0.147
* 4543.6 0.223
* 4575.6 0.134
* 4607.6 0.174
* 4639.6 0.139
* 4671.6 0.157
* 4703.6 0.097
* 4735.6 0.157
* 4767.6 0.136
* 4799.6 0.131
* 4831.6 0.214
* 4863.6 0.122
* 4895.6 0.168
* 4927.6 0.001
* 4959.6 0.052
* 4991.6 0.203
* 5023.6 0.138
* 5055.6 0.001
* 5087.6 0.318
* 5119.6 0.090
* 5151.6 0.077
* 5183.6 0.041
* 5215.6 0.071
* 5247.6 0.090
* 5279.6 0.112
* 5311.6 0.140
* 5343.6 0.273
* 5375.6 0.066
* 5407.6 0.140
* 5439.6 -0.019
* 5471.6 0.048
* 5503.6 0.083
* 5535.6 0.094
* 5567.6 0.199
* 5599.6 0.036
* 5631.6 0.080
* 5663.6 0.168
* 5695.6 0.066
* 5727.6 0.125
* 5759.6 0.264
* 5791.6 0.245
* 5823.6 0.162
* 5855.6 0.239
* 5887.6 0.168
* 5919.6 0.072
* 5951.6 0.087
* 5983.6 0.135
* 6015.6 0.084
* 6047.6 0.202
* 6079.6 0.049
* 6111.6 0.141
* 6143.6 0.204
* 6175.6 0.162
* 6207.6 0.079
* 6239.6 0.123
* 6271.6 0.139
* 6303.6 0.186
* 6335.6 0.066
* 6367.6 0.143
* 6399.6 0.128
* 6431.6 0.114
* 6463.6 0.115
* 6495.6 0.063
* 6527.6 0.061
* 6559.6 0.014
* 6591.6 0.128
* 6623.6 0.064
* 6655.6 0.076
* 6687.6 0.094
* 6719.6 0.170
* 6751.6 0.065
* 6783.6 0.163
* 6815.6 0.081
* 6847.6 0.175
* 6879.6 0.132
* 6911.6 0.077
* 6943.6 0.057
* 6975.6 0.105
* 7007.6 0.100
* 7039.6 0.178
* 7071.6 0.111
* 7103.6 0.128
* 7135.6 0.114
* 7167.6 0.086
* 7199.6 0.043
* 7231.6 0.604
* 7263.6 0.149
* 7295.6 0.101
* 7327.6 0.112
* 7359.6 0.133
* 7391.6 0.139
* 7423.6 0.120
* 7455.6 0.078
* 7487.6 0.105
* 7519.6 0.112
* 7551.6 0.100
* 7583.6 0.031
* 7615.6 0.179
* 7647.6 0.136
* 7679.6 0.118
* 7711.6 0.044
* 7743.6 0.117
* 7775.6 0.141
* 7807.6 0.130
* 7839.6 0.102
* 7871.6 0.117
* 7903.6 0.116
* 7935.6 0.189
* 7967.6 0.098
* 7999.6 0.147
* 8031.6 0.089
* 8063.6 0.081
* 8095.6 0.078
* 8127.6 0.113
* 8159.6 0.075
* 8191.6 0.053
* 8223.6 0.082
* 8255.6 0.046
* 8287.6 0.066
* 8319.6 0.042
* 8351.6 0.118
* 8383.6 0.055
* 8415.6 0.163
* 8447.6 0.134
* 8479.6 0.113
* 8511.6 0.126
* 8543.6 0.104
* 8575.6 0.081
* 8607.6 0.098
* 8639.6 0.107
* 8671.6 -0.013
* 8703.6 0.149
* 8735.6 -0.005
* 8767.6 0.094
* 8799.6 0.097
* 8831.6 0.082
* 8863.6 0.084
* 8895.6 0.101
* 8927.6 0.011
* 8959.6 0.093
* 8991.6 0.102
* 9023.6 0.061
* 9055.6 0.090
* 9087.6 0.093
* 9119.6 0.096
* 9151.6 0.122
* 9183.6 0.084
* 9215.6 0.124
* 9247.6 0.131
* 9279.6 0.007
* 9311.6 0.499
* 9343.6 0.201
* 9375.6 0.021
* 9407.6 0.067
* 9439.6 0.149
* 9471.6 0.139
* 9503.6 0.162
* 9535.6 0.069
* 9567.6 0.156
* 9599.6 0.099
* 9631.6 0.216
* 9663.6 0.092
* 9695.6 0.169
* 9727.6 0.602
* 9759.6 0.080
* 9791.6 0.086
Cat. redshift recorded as 0.942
